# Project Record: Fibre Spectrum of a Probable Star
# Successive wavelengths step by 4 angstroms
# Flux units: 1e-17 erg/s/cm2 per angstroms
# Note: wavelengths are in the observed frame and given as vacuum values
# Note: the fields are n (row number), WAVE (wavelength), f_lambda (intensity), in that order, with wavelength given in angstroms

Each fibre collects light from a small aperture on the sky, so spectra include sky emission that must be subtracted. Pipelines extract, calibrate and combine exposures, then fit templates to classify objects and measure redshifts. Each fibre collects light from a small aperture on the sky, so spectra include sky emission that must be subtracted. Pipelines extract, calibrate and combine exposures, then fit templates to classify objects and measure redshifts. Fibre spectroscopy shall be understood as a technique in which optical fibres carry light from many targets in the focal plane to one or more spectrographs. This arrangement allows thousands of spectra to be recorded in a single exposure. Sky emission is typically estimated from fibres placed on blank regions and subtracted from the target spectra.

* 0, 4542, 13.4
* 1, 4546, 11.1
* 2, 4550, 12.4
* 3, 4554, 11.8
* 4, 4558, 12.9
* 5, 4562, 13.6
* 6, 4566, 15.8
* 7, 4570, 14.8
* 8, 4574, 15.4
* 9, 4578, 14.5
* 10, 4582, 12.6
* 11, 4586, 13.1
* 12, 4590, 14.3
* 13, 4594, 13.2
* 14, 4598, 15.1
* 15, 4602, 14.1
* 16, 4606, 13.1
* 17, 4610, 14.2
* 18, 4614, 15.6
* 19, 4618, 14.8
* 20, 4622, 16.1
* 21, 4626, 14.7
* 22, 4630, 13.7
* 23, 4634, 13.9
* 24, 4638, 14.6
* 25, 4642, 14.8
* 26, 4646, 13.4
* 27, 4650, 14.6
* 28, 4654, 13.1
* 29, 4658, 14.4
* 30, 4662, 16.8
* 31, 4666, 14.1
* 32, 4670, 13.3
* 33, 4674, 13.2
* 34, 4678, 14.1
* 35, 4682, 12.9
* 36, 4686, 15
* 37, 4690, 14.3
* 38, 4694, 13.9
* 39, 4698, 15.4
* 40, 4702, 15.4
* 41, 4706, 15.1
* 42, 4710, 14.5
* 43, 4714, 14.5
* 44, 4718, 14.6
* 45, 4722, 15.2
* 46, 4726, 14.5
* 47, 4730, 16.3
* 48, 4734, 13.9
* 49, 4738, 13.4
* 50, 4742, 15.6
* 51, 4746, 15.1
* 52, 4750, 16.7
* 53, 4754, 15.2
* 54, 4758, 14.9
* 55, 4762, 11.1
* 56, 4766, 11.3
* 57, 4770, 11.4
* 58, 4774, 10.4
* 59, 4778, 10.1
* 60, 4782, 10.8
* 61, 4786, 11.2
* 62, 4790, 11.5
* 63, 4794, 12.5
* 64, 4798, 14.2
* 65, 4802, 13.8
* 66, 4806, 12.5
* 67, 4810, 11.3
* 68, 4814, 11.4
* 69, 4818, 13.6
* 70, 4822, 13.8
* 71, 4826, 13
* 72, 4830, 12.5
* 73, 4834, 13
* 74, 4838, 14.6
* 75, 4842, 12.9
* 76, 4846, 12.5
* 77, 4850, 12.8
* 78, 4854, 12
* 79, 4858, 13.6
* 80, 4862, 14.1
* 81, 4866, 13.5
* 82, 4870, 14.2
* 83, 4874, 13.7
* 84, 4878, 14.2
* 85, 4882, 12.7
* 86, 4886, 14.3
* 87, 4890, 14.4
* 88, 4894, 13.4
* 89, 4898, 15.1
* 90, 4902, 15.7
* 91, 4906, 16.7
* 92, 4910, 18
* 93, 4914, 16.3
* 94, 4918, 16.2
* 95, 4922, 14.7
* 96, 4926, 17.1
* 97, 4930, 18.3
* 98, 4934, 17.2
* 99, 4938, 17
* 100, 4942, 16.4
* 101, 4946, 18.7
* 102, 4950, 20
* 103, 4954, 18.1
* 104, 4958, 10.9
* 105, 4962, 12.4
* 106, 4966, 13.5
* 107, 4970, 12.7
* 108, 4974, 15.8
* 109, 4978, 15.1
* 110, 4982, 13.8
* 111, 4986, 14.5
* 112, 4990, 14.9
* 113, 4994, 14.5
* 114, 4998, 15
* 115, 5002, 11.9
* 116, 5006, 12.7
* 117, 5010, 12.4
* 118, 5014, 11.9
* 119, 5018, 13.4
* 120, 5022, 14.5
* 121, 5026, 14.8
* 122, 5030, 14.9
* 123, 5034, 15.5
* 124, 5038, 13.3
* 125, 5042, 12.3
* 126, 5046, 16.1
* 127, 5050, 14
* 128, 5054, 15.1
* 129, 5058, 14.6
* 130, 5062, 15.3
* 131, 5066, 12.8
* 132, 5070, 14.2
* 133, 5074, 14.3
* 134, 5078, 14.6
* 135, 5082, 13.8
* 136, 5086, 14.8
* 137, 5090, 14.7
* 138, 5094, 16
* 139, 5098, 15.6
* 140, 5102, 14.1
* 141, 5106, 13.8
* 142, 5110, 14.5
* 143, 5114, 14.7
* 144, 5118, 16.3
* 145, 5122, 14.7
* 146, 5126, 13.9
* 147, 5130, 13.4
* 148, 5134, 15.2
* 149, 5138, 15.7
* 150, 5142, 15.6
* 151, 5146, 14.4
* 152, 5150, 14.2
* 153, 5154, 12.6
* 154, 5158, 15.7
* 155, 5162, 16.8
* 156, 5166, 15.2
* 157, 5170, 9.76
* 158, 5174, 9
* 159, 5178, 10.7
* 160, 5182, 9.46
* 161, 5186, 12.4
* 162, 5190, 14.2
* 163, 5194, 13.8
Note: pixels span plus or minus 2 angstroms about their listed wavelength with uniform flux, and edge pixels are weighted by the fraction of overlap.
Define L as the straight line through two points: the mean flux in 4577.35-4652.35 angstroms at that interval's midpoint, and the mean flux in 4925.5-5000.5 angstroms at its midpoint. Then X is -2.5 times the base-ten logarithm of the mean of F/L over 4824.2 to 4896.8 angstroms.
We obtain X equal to 0.13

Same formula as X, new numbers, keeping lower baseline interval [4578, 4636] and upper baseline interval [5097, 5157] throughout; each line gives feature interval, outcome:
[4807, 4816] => 0.24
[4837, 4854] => 0.11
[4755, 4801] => 0.20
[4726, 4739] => -0.02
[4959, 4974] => 0.11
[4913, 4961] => -0.16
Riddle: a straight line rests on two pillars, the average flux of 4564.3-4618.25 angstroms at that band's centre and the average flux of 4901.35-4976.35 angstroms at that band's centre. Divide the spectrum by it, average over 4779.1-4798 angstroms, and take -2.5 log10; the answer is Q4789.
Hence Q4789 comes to 0.29 mag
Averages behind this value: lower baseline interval 14.3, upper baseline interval 16.1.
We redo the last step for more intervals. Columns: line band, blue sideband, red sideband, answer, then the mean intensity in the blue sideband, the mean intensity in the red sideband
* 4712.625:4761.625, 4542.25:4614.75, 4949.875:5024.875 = -0.080 mag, 13.7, 14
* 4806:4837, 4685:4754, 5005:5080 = 0.154 mag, 14.9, 14.1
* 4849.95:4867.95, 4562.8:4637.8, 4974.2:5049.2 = 0.072 mag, 14.4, 14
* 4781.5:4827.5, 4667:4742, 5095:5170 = 0.160 mag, 14.4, 14.7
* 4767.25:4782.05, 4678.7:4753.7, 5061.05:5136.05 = 0.350 mag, 14.8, 14.6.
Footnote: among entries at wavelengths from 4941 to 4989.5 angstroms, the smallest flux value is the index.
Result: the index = 10.9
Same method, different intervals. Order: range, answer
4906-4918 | 16.2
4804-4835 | 11.3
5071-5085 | 13.8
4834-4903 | 12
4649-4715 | 12.9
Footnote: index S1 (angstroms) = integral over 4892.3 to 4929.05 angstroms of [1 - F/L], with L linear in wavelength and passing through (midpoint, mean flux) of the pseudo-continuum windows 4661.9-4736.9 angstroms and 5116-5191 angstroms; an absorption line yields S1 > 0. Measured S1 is -4.9 angstroms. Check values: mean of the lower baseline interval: 14.5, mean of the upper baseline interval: 13.6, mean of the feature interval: 16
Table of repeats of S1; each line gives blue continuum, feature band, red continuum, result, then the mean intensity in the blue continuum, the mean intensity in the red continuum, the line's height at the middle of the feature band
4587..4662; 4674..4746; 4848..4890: -2.64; 14.4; 13.6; 14.1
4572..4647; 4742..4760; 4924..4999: -0.83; 14.3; 15.6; 14.8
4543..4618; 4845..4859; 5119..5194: 1.01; 13.8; 13.5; 13.7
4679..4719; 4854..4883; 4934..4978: 3.07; 14.5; 15.6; 15.2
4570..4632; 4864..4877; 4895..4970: 1.60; 14.3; 16.1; 15.8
